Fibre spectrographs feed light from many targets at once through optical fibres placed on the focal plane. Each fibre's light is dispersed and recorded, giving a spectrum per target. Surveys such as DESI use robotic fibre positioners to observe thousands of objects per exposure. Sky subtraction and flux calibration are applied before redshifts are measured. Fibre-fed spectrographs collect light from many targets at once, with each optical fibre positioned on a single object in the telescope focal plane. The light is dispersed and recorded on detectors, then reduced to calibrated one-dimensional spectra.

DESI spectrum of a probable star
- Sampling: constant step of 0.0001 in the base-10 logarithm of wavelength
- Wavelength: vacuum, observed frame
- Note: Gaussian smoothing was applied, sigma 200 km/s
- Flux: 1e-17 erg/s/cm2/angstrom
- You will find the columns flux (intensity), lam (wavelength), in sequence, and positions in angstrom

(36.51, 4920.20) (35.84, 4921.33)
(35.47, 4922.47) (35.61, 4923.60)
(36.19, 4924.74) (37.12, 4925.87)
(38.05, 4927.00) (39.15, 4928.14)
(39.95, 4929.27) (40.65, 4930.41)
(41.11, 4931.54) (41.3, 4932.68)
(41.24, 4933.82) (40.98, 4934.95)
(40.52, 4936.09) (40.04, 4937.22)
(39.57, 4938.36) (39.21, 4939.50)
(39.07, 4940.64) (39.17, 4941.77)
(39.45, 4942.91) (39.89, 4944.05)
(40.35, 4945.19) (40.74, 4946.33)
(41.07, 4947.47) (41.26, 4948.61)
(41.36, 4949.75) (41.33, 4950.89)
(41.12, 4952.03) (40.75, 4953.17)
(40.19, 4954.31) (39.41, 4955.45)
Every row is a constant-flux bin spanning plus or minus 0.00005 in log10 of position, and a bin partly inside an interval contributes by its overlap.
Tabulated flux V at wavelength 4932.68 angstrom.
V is 41.3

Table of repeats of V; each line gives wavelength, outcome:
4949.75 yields 41.36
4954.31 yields 40.19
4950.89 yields 41.33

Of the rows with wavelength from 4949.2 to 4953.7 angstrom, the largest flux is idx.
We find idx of 41.36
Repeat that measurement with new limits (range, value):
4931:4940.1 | 41.3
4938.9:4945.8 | 40.35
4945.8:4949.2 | 41.26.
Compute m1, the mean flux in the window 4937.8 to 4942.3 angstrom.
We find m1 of 39.3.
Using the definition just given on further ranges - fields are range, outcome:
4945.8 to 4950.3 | 41.1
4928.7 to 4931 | 40.4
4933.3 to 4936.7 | 41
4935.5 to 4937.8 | 40.3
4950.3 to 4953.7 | 41.1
